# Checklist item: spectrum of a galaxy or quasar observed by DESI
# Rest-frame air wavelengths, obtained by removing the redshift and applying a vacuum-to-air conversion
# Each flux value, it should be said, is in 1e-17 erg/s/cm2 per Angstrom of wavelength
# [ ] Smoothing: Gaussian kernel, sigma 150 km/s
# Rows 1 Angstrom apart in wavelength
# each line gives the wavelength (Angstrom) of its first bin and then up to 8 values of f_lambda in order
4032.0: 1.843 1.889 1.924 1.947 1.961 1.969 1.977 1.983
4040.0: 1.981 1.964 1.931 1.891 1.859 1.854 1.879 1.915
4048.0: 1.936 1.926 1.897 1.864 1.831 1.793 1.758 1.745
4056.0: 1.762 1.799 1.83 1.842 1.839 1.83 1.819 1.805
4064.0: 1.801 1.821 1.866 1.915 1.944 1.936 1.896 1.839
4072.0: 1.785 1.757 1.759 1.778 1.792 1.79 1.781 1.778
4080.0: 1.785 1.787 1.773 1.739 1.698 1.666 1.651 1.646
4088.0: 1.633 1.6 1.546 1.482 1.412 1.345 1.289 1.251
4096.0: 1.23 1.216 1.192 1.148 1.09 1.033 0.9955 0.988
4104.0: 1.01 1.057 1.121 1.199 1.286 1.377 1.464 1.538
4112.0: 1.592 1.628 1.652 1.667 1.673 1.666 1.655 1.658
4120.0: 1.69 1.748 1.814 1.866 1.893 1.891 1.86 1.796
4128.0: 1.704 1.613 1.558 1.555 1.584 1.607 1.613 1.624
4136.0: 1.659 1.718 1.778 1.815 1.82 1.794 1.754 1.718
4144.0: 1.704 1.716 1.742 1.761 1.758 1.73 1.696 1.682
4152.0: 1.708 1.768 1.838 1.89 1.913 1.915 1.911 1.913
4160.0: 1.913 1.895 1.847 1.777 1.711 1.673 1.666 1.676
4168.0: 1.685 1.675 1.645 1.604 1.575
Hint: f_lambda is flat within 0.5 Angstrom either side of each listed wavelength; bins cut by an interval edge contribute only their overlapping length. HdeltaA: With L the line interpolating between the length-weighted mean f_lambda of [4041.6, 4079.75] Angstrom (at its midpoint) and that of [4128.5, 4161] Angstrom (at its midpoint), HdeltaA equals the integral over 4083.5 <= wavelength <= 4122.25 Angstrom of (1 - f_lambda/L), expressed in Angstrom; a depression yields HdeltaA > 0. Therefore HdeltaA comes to 7.9 Angstrom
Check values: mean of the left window 1.84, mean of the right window 1.75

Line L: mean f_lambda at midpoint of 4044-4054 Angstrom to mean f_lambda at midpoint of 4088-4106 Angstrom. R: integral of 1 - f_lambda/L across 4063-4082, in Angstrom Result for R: -3.2 Angstrom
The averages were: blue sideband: 1.87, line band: 1.82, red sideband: 1.24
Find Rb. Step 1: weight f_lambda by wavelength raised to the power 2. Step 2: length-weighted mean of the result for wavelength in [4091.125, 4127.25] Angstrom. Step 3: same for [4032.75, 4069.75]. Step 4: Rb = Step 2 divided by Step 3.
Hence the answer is 0.79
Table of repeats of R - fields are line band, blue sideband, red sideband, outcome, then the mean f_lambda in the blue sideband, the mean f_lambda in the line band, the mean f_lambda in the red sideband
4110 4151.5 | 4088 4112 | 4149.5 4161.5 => -3.4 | 1.27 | 1.7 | 1.84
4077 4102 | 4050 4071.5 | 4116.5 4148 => 4.3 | 1.84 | 1.49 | 1.72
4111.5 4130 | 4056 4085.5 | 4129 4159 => 0.4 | 1.81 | 1.72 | 1.74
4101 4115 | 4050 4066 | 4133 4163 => 3.8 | 1.81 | 1.3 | 1.78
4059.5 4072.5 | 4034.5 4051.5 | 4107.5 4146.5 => 0.0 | 1.93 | 1.85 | 1.68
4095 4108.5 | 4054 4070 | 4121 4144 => 4.9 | 1.84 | 1.13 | 1.73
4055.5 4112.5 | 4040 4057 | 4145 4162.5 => 8.5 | 1.86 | 1.57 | 1.81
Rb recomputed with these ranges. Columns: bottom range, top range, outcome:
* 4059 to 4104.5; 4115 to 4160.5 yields 1.13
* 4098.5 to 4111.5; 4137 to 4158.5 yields 1.54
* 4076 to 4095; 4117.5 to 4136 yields 1.07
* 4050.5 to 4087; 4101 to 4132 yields 0.87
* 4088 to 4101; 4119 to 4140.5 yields 1.33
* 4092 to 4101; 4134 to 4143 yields 1.45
